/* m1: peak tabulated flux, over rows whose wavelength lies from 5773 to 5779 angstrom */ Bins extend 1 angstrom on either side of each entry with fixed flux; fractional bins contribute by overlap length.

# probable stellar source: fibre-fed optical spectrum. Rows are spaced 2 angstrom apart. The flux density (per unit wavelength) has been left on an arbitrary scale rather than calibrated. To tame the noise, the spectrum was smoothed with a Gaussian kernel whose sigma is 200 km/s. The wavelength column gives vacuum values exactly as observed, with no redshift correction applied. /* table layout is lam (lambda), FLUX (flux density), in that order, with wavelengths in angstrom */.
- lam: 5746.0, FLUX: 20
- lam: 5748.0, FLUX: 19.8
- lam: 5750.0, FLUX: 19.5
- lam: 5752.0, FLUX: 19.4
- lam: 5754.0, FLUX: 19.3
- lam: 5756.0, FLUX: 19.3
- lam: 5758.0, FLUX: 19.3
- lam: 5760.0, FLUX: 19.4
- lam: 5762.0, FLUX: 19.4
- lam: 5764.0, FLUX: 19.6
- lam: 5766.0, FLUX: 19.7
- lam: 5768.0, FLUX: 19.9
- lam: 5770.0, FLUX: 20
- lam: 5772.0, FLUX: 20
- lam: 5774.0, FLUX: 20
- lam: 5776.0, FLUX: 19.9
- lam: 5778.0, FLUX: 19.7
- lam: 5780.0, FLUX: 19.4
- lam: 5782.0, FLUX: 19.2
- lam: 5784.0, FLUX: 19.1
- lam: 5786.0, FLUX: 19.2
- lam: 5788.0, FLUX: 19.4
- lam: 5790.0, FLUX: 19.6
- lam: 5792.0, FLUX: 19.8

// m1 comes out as 20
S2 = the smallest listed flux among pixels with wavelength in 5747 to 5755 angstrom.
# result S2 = 19.3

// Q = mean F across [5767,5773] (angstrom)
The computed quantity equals 20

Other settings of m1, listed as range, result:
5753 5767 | 19.7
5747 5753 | 19.8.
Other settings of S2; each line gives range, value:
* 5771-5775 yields 20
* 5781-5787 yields 19.1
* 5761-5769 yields 19.4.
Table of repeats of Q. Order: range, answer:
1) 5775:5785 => 19.5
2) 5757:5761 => 19.4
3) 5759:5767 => 19.5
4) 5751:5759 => 19.3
